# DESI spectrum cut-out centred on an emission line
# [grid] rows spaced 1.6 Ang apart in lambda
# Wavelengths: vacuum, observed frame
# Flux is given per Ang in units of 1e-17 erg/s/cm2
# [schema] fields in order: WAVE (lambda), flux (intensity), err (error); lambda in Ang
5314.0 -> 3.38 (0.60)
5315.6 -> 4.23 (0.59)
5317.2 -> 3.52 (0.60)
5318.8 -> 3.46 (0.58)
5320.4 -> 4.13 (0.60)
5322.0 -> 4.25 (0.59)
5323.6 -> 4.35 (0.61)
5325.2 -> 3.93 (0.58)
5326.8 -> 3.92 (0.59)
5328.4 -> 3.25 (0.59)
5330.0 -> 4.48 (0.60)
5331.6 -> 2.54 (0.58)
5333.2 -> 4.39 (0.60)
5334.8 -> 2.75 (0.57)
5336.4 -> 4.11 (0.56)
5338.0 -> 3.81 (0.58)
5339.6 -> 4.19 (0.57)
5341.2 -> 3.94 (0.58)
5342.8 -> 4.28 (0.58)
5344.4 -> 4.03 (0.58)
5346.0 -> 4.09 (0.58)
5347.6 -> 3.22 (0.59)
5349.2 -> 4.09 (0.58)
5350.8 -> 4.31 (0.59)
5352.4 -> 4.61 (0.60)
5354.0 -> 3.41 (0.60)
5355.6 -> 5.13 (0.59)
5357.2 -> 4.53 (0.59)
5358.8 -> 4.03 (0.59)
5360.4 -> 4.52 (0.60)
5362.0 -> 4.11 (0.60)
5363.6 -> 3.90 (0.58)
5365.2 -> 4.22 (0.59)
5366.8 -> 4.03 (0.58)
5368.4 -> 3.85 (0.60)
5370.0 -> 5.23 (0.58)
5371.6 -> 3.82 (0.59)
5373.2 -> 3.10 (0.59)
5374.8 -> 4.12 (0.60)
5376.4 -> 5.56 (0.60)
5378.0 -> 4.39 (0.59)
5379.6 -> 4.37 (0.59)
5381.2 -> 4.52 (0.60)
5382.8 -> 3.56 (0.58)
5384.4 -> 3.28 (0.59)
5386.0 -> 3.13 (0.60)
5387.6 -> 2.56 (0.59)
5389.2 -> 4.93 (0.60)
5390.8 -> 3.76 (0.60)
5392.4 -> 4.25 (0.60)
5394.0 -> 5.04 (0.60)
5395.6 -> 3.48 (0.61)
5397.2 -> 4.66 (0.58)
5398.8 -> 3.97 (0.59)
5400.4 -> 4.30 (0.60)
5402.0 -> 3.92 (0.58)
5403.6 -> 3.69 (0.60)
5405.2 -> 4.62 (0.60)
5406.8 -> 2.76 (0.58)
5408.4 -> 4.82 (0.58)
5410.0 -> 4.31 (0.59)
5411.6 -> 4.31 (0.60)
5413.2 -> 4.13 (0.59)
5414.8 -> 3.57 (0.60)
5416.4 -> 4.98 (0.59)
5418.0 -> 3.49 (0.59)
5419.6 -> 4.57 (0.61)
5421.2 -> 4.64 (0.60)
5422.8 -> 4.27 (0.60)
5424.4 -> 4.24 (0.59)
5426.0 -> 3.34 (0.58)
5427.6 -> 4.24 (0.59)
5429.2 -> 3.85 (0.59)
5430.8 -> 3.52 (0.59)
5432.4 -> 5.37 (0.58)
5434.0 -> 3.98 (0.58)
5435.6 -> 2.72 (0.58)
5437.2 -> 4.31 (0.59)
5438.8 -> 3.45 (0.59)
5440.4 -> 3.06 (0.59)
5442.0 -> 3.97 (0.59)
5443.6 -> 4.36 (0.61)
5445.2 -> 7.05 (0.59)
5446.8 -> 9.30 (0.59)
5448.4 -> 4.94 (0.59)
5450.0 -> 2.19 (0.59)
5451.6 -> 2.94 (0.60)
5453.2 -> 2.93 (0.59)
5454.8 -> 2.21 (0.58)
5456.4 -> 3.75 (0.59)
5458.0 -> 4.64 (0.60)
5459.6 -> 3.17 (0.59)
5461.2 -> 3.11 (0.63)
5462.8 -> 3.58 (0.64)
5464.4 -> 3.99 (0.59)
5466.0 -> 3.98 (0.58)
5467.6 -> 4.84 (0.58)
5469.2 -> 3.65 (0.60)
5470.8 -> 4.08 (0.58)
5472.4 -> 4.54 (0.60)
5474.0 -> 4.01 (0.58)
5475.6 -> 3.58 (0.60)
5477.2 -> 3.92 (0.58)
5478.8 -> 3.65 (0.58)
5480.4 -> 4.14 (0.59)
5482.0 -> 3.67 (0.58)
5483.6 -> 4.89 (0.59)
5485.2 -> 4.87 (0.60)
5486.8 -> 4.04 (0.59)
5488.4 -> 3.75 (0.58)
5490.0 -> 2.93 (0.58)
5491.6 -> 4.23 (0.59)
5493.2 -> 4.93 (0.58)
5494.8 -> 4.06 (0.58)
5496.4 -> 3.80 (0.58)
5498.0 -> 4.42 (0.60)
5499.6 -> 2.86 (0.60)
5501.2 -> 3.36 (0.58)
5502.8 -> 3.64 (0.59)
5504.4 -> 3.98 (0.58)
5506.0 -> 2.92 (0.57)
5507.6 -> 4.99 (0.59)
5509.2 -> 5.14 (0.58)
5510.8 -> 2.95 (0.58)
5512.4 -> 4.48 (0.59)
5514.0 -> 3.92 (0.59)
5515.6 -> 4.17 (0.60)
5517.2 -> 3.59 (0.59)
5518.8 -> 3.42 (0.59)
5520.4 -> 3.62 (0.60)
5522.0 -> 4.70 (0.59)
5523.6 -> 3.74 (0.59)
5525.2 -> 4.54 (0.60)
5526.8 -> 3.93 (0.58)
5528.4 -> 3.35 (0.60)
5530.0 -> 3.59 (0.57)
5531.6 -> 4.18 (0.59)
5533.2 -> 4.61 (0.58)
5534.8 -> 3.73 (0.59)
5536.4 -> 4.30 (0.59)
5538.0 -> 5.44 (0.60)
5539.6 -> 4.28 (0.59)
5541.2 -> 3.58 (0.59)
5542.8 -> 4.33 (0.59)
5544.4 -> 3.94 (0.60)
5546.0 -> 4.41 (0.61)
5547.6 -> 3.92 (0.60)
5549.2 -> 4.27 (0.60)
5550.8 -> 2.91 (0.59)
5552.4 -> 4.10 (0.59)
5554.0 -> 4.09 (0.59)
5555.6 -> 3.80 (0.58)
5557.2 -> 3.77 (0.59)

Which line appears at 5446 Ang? H-beta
